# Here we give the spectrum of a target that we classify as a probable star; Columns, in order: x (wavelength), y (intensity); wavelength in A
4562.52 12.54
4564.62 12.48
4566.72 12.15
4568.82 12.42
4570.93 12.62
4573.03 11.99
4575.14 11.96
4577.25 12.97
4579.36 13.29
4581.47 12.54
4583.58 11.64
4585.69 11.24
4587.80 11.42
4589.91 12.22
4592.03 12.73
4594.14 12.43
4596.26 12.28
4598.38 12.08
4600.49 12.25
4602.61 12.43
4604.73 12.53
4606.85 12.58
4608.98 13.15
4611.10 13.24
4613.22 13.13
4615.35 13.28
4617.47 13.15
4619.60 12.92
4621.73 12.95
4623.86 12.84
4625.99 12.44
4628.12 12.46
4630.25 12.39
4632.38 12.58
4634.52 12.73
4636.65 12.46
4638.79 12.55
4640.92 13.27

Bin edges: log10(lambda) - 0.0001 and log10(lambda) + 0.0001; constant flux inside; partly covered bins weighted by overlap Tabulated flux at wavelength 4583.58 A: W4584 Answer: 11.64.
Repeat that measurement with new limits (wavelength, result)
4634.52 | 12.73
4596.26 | 12.28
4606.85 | 12.58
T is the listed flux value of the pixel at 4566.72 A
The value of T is 12.15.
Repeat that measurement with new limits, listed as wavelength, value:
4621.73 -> 12.95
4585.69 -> 11.24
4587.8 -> 11.42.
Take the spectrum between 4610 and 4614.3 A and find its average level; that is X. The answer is 13.2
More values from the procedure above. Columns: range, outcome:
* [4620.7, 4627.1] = 12.7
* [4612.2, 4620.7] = 13.1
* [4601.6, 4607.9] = 12.5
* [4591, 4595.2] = 12.6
